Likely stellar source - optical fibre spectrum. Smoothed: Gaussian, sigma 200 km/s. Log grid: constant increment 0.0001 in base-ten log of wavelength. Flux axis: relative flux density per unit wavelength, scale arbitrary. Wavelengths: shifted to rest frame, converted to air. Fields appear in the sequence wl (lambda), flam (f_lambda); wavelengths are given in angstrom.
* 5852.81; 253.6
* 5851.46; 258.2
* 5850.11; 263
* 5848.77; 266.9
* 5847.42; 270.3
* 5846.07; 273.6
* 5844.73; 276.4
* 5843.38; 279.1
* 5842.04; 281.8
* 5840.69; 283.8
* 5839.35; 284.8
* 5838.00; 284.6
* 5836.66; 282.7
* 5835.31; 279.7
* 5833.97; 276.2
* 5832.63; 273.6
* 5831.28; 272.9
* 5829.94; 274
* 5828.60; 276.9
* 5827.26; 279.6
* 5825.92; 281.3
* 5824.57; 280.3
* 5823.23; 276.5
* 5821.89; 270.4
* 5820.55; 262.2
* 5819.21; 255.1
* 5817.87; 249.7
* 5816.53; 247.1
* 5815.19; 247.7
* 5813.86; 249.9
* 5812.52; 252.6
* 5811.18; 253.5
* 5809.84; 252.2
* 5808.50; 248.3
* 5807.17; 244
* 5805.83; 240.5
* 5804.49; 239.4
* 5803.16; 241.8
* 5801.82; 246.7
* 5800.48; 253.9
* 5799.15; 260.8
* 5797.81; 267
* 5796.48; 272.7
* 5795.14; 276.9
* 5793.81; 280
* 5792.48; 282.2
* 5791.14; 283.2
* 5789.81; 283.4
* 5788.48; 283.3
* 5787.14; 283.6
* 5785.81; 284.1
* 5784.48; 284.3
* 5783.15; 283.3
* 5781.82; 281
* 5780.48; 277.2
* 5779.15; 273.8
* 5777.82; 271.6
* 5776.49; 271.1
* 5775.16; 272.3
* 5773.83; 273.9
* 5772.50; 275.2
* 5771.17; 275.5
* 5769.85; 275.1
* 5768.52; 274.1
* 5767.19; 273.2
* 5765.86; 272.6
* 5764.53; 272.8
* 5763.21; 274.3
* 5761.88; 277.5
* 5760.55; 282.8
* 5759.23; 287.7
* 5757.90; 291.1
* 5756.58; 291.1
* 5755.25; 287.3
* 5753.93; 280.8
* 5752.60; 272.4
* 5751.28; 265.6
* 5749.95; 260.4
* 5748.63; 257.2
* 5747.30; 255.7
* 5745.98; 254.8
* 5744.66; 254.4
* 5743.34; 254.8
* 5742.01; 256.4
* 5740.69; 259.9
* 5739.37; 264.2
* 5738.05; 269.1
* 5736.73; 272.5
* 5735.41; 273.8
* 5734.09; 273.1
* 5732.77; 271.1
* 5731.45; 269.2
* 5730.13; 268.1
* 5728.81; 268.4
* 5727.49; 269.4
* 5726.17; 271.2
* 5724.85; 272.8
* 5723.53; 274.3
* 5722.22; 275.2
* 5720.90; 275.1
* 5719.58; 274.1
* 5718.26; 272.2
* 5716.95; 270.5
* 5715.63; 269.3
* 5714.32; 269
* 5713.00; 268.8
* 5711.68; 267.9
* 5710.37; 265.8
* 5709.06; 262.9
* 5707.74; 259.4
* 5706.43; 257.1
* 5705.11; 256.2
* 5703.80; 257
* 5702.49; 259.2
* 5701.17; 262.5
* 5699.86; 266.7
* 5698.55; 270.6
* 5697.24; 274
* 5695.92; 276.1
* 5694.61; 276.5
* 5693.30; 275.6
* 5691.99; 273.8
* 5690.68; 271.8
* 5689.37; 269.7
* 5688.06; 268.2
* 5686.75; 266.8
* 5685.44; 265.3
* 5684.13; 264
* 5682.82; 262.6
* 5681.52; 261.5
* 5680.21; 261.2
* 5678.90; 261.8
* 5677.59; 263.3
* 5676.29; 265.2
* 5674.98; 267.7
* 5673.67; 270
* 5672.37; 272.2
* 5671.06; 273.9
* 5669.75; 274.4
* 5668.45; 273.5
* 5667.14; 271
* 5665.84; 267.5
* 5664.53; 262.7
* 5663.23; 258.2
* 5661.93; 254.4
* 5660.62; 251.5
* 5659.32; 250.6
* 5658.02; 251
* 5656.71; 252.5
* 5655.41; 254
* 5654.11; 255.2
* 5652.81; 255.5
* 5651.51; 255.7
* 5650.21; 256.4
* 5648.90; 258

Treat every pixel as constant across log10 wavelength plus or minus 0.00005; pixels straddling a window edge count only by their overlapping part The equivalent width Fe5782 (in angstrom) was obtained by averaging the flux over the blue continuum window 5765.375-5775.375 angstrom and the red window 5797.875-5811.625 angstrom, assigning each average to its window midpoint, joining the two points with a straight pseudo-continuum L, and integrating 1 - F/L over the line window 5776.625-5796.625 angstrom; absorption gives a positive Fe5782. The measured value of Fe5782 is -1.37 angstrom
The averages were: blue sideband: 274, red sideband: 249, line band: 280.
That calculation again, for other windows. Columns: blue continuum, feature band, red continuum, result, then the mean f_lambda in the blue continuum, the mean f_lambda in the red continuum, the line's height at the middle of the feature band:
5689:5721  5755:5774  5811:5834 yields -0.9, 268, 266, 267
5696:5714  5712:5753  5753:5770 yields 0.7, 264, 280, 272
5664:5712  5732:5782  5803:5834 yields -1.6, 267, 260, 263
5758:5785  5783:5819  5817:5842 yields 1.7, 277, 275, 276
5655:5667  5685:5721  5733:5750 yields -1.1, 257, 262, 260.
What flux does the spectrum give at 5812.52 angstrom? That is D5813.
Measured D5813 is 252.6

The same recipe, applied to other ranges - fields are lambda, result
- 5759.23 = 287.7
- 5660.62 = 251.5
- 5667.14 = 271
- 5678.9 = 261.8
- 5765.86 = 272.6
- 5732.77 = 271.1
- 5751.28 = 265.6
